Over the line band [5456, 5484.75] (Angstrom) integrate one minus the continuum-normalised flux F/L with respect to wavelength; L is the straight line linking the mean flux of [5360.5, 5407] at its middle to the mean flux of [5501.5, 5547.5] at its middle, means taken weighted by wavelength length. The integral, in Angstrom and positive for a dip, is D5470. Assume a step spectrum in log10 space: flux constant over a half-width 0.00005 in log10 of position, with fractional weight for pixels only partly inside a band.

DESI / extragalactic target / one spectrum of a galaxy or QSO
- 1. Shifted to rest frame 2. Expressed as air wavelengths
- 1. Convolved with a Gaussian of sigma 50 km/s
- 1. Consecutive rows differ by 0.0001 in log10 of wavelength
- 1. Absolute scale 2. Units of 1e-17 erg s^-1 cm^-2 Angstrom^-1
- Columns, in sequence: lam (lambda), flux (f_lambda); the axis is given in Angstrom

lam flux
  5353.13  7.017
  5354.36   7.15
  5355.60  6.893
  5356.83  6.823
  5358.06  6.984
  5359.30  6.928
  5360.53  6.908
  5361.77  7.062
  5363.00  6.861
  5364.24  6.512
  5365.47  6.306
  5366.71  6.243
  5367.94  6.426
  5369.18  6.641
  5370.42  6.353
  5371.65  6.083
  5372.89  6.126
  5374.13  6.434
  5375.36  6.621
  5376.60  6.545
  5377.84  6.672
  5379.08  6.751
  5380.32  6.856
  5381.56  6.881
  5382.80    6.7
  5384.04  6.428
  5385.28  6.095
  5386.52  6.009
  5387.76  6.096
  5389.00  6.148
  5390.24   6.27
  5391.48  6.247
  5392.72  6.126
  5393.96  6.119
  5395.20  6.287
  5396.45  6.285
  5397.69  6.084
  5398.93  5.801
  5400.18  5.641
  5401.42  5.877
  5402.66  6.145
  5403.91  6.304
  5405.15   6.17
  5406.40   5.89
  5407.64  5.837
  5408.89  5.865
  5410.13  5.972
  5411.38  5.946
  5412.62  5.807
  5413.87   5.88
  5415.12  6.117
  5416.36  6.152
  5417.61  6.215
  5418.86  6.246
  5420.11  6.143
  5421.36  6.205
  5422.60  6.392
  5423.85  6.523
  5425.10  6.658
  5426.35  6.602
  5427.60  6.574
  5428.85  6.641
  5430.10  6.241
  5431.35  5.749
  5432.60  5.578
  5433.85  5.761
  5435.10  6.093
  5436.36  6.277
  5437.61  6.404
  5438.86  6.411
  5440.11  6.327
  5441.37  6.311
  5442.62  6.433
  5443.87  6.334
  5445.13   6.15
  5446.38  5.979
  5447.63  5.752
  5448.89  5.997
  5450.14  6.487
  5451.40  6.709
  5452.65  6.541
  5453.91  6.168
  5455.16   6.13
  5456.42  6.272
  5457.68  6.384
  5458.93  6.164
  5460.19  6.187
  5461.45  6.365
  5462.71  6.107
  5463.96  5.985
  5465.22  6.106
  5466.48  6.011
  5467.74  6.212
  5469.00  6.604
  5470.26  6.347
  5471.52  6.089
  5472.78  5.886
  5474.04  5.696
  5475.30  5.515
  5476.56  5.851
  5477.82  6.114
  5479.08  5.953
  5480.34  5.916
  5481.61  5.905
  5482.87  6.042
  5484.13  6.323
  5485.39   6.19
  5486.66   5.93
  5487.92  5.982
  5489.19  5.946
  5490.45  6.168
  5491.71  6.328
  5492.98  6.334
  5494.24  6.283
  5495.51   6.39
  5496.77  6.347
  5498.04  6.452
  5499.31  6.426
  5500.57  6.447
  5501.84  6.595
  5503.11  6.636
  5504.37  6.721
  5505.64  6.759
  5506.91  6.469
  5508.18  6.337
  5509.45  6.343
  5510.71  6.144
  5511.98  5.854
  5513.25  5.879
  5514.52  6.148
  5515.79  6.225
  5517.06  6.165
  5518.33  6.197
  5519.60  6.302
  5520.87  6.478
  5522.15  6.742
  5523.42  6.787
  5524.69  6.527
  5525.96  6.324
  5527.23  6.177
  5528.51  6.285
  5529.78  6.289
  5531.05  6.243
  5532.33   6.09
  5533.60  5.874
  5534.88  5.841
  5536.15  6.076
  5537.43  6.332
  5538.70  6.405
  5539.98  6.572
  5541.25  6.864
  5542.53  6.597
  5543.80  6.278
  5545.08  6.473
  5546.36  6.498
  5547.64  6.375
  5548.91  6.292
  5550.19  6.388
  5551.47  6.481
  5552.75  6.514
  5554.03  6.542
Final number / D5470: 1.2 Angstrom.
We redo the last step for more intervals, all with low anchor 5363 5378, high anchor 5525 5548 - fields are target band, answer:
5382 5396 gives 0.38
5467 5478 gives 0.56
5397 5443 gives 1.79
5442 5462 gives 0.36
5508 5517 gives 0.29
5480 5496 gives 0.53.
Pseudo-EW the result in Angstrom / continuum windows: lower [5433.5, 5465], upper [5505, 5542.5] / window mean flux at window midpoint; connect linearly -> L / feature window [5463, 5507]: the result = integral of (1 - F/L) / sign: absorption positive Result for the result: 0.5 Angstrom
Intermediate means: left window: 6.23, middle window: 6.2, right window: 6.3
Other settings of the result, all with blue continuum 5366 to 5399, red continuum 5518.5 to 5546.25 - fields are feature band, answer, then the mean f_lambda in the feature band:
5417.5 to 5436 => 0.33 Angstrom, 6.24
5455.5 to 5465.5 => 0.25 Angstrom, 6.2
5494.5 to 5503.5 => -0.14 Angstrom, 6.45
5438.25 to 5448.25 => 0.23 Angstrom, 6.21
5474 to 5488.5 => 0.90 Angstrom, 5.96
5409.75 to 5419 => 0.47 Angstrom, 6.03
